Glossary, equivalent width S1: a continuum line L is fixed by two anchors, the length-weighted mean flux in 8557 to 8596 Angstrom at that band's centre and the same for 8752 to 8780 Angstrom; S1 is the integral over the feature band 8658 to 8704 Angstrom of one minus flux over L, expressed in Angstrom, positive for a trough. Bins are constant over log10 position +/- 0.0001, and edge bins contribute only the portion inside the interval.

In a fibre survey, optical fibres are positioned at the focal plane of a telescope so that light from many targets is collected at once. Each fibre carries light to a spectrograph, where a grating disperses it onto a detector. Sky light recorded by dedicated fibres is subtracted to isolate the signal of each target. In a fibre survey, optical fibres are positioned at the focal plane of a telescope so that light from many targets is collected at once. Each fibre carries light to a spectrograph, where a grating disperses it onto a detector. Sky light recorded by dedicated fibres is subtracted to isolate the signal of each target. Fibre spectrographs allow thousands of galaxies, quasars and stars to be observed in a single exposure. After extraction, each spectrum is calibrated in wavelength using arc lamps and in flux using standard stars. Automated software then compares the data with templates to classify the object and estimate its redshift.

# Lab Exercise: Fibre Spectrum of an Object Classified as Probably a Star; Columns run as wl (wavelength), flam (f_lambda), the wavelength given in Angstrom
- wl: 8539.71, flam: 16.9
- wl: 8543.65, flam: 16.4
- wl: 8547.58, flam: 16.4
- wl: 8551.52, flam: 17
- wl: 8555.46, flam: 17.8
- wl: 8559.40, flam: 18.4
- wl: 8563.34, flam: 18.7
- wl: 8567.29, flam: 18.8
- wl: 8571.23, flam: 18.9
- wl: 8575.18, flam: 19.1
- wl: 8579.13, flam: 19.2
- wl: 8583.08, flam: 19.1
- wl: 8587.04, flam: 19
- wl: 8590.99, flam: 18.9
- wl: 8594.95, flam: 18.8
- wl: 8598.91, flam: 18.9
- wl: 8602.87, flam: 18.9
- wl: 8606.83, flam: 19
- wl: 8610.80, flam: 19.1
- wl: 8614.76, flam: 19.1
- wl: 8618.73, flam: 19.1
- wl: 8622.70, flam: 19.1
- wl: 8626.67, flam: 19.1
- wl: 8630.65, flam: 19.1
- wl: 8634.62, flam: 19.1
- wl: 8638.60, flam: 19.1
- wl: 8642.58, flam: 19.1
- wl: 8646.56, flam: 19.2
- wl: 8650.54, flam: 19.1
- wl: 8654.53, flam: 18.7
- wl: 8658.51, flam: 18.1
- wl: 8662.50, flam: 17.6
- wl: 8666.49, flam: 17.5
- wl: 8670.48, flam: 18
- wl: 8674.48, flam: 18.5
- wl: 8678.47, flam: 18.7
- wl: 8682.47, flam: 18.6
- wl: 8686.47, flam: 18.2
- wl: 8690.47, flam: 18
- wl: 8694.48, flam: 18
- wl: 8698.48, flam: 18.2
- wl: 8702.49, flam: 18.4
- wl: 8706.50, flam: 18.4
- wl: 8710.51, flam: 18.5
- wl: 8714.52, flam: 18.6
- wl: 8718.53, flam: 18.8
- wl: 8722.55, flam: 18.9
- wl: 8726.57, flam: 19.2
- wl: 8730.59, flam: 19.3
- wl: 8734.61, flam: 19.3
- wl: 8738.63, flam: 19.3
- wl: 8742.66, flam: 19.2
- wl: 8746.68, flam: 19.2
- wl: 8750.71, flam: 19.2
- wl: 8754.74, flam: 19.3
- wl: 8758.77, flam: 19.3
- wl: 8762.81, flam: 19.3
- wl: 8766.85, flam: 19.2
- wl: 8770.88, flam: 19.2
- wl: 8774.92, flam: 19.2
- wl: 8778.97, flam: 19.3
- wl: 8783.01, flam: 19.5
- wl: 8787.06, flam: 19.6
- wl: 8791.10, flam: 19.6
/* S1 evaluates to 2.3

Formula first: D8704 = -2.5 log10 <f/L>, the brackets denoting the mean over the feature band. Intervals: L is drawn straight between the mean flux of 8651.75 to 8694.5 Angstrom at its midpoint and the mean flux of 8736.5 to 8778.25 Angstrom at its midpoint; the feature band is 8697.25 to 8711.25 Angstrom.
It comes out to 0.01 mag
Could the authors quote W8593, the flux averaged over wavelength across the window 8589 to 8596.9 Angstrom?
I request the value 18.9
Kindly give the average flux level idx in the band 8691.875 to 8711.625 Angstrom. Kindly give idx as 18.3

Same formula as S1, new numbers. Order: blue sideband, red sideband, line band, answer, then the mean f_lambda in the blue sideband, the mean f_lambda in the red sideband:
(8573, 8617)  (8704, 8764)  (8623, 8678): 1.1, 19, 19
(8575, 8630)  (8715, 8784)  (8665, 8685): 0.9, 19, 19.2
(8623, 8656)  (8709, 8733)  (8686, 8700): 0.6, 19.1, 18.9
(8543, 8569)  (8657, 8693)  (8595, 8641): -2.9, 17.7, 18.1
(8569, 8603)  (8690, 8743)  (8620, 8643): -0.3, 19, 18.7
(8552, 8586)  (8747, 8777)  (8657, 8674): 1.0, 18.7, 19.2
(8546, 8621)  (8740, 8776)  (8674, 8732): 1.5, 18.7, 19.2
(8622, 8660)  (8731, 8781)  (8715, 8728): 0.2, 19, 19.3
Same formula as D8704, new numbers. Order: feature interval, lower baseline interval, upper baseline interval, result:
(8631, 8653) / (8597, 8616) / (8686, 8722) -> -0.019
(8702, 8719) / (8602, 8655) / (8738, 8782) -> 0.037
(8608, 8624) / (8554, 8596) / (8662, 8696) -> -0.032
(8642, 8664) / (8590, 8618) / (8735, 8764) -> 0.025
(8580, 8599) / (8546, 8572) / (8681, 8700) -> -0.054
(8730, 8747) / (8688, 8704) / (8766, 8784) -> -0.030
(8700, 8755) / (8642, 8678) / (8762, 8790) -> 0.000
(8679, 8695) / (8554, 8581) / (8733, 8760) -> 0.048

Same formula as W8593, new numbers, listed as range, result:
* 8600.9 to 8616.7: 19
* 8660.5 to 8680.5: 18.1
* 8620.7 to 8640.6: 19.1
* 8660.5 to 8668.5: 17.6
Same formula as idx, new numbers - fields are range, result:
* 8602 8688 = 18.7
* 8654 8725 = 18.3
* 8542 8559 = 17.1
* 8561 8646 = 19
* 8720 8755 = 19.2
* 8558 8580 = 18.8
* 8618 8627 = 19.1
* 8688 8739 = 18.7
